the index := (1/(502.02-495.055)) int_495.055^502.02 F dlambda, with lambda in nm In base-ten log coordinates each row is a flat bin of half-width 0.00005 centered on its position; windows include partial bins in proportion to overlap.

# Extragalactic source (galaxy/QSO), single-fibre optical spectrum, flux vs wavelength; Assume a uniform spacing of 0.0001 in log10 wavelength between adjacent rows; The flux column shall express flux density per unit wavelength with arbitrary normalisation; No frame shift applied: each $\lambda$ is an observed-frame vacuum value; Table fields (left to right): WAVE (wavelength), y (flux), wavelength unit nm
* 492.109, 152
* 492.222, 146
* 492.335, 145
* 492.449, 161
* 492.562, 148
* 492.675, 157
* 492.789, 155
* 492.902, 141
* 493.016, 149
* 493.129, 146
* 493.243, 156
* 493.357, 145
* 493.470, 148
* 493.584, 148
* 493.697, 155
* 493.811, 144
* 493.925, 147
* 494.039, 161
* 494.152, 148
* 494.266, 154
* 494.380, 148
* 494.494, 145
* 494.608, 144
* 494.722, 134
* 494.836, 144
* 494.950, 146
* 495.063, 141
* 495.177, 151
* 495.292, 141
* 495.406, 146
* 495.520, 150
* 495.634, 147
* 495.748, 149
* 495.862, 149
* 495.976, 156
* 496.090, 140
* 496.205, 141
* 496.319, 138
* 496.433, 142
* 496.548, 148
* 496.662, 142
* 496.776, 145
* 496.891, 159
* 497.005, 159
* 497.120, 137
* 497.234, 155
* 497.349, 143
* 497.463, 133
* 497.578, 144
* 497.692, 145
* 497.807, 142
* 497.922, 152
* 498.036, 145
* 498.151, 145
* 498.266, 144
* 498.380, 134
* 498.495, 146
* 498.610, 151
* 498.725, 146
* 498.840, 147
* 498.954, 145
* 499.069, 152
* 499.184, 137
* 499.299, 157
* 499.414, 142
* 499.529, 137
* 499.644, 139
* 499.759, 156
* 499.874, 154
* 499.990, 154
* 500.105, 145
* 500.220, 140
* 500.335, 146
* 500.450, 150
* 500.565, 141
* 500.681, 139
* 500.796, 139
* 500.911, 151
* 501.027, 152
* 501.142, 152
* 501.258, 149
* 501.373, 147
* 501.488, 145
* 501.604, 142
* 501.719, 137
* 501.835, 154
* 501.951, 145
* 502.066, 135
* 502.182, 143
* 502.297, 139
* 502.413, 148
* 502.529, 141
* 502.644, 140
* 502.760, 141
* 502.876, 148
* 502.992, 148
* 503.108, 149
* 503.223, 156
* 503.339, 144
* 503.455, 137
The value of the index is 146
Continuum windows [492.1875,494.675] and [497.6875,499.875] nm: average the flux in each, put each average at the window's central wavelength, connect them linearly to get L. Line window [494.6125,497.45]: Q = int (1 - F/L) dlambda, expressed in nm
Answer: 0.037 nm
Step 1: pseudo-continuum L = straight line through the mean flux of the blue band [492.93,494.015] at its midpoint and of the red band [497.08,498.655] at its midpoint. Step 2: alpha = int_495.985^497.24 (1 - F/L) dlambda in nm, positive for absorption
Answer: -0.01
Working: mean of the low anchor 149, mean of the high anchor 144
